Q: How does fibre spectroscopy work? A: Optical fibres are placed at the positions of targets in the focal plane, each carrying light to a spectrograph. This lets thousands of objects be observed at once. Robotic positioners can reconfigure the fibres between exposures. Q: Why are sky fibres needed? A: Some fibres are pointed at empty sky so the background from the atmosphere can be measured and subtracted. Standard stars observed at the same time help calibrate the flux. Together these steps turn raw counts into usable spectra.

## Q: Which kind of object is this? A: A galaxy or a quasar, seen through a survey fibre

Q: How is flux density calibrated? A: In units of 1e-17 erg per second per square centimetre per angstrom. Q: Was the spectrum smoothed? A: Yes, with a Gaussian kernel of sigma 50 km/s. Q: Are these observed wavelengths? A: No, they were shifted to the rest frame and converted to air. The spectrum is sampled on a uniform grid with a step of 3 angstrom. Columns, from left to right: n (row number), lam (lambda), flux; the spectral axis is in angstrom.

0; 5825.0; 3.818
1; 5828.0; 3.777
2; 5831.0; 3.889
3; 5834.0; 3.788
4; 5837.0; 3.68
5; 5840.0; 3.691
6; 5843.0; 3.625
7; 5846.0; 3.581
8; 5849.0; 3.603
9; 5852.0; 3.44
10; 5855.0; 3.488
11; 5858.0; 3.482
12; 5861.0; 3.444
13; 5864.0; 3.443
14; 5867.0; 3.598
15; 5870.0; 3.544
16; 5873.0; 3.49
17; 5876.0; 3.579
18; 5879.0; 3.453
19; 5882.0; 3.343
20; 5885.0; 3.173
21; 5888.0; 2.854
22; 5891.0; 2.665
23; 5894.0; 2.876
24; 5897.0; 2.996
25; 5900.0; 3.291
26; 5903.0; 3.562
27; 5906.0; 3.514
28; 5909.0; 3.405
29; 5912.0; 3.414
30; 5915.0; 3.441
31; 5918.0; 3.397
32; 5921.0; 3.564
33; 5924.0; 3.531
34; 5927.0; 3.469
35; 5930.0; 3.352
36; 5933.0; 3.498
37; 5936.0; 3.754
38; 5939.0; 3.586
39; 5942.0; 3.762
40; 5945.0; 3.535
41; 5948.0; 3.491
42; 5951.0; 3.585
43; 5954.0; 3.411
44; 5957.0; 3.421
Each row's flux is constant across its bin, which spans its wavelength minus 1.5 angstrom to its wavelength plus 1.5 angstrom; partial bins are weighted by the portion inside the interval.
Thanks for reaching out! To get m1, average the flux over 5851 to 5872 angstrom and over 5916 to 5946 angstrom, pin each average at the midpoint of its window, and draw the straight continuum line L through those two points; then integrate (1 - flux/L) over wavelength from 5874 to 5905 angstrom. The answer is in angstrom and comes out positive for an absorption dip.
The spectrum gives 2.9 angstrom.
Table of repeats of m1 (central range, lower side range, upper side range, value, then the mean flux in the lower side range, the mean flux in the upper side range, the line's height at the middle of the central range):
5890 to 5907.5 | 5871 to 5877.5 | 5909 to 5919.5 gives 1.5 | 3.54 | 3.42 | 3.46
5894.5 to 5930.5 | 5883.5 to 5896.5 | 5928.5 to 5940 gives -1.9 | 2.9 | 3.55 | 3.23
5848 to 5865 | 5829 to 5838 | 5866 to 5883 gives 0.7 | 3.79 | 3.5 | 3.63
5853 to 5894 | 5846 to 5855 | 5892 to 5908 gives 0.7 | 3.53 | 3.23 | 3.39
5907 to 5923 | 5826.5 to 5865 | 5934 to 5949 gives 0.8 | 3.61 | 3.63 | 3.62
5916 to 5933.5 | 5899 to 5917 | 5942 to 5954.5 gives 0.1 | 3.44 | 3.54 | 3.48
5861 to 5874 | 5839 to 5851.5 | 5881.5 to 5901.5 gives -0.7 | 3.61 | 3.01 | 3.32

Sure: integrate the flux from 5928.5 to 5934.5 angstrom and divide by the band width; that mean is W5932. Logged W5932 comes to 3.42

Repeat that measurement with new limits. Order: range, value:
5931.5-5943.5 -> 3.65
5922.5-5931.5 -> 3.45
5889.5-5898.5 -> 2.85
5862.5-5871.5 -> 3.53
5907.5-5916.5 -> 3.42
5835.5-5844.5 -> 3.67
